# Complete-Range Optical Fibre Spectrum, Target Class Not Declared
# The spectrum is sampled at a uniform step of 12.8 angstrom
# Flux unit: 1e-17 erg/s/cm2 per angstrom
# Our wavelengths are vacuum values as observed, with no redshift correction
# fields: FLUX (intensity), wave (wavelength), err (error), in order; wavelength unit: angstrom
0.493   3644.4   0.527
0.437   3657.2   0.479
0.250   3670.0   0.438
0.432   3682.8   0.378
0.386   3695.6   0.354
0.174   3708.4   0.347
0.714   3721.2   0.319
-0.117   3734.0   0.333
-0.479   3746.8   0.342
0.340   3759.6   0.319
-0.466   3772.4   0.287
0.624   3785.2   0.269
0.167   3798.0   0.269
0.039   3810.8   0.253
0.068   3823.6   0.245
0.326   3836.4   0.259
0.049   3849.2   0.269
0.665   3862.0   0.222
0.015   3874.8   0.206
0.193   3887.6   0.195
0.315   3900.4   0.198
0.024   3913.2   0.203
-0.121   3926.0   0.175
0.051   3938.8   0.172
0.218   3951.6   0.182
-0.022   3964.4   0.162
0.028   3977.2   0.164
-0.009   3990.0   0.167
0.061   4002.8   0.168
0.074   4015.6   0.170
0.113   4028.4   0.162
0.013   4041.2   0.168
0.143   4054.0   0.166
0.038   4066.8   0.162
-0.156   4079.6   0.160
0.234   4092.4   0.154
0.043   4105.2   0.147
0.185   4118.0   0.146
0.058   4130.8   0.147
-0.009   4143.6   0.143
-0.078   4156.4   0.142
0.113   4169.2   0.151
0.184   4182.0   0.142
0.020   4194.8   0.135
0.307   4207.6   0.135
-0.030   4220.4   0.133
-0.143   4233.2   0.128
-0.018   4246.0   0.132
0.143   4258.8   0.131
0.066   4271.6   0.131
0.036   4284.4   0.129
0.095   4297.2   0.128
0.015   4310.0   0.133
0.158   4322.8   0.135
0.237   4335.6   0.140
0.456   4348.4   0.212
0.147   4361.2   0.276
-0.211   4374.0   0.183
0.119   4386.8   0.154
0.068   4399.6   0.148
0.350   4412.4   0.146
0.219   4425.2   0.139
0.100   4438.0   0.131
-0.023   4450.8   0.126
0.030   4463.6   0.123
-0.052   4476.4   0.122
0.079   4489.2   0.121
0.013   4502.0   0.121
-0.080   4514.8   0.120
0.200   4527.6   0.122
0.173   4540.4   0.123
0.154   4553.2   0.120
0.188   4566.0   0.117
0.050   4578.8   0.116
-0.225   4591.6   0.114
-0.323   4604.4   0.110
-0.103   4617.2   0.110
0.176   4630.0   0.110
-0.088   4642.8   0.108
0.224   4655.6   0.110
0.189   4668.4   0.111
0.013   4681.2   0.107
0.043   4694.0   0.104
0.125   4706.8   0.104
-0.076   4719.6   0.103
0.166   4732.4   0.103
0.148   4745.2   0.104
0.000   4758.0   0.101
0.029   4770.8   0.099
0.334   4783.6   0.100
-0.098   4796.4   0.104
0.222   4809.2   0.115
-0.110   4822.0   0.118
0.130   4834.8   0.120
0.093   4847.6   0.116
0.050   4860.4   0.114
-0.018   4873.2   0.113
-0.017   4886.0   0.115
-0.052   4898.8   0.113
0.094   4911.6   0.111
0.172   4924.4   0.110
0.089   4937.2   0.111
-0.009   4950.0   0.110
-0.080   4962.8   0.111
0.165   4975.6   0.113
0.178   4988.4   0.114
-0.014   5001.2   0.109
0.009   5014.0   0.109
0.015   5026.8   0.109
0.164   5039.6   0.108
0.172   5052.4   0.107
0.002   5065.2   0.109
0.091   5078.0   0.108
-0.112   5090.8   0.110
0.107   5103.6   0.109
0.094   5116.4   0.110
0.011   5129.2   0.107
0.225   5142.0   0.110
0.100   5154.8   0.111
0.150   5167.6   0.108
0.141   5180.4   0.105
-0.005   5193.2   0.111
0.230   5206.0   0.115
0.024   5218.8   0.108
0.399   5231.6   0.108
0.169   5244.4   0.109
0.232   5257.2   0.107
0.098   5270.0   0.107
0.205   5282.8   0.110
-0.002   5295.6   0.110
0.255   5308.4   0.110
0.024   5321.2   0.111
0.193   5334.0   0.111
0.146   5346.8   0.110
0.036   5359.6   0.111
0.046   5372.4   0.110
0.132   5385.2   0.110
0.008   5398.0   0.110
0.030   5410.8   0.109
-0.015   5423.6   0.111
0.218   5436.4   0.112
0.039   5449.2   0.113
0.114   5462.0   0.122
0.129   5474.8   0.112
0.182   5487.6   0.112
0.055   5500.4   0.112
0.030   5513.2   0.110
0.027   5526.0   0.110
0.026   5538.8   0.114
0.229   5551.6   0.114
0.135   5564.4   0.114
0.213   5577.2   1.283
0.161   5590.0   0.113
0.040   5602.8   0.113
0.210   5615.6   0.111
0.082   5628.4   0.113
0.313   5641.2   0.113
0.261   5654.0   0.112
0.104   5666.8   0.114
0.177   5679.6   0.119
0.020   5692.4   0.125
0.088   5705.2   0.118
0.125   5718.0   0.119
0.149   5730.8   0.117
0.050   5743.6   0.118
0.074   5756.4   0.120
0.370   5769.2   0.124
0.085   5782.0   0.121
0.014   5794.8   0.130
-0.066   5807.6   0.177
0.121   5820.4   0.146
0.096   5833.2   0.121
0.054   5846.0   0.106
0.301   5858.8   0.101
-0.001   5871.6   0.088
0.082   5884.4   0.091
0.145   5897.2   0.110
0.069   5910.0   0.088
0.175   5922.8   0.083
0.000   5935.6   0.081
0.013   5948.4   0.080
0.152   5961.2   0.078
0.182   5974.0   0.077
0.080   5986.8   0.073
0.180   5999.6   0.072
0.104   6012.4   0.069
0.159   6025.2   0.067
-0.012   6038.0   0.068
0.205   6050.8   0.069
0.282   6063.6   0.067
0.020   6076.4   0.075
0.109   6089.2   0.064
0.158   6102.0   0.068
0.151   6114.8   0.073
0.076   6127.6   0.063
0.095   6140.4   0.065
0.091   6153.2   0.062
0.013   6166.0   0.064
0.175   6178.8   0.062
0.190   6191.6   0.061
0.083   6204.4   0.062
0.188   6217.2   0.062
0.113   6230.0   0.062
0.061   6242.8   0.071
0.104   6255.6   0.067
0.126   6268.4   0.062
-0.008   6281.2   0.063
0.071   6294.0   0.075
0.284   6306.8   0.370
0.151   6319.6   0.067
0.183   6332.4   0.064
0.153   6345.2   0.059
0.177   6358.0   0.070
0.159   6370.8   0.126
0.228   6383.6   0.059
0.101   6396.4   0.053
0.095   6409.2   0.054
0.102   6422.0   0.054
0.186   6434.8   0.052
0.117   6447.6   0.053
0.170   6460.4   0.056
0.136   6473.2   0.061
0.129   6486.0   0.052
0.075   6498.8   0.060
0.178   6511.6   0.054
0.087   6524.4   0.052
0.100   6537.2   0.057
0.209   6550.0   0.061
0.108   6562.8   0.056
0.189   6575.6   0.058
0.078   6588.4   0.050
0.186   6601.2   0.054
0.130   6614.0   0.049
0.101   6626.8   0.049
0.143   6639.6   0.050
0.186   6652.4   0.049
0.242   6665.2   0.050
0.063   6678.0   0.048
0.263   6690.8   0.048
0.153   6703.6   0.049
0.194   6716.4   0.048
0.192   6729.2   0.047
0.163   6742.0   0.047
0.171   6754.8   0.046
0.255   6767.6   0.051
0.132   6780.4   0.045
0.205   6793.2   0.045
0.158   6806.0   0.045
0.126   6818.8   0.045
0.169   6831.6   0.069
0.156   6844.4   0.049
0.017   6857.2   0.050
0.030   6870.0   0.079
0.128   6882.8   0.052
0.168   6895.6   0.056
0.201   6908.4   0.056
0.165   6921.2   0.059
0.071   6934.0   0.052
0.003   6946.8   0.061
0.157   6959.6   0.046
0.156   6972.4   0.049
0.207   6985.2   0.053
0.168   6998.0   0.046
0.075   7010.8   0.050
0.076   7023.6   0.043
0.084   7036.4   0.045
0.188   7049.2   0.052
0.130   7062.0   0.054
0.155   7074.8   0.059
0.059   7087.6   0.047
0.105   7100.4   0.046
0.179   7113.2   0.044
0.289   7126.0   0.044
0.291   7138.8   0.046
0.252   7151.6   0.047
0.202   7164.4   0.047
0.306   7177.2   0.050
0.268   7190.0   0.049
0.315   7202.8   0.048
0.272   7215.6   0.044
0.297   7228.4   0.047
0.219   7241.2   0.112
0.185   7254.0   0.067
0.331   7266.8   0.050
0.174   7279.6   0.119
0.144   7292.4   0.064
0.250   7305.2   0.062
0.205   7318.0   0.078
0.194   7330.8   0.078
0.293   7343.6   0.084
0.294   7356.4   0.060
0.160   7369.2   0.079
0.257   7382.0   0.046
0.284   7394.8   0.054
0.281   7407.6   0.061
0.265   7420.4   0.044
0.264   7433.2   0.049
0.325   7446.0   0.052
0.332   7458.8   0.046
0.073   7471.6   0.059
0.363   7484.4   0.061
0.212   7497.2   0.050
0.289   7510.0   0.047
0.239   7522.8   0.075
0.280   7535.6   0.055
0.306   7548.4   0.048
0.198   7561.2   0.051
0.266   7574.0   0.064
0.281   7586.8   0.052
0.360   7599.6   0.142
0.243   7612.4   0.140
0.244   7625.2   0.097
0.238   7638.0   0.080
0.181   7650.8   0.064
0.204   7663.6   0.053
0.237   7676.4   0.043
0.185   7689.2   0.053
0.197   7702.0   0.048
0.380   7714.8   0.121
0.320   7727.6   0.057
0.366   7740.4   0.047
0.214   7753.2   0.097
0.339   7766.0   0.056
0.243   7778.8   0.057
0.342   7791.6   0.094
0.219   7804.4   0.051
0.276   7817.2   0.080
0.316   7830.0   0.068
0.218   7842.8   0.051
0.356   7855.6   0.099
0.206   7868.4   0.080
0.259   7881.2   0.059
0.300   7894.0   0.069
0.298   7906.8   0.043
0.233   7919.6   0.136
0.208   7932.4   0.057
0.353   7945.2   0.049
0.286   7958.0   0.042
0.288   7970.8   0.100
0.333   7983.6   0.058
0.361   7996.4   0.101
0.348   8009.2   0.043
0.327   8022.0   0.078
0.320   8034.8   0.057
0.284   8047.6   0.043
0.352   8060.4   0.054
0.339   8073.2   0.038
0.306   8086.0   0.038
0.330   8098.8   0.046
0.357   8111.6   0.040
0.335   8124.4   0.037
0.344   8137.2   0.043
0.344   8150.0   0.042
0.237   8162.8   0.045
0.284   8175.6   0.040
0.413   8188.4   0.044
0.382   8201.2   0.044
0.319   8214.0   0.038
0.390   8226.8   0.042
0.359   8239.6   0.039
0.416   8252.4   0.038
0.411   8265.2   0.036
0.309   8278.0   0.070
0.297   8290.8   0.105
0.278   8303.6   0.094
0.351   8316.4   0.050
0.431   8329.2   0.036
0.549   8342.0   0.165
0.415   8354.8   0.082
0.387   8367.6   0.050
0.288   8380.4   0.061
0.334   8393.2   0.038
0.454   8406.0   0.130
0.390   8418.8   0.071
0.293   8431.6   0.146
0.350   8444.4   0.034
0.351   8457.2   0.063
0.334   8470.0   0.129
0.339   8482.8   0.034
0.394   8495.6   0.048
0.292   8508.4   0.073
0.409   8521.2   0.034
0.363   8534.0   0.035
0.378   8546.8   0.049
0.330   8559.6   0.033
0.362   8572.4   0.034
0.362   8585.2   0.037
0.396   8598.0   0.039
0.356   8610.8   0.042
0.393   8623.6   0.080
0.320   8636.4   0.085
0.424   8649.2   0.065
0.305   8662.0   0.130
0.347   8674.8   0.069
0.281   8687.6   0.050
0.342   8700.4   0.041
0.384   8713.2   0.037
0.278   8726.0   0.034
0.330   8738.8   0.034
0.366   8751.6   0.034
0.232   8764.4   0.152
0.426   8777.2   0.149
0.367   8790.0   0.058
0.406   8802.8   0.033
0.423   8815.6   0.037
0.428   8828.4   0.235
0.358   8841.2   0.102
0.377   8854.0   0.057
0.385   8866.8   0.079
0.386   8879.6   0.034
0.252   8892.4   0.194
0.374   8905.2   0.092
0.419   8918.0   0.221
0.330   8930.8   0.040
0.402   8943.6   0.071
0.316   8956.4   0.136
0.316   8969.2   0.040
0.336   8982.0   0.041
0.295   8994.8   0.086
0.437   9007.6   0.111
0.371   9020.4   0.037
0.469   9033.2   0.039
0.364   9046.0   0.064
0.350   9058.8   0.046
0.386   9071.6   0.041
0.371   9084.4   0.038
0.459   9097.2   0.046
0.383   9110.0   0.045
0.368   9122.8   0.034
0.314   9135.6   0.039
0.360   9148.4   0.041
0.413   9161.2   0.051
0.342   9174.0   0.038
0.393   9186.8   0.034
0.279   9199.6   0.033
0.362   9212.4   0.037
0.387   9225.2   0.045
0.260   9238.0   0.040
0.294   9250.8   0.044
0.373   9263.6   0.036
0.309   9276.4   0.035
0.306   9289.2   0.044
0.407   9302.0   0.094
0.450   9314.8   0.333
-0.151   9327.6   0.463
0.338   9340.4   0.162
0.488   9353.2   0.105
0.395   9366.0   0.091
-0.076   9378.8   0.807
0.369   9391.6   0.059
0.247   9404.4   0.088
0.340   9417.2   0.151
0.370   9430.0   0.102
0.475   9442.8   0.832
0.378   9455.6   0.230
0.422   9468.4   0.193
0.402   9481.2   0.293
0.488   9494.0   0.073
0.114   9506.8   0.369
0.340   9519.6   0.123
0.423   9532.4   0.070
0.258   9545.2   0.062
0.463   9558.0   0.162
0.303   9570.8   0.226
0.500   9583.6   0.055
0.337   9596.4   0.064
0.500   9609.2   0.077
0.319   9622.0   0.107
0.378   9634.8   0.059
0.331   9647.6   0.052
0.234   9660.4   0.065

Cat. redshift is 0.787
